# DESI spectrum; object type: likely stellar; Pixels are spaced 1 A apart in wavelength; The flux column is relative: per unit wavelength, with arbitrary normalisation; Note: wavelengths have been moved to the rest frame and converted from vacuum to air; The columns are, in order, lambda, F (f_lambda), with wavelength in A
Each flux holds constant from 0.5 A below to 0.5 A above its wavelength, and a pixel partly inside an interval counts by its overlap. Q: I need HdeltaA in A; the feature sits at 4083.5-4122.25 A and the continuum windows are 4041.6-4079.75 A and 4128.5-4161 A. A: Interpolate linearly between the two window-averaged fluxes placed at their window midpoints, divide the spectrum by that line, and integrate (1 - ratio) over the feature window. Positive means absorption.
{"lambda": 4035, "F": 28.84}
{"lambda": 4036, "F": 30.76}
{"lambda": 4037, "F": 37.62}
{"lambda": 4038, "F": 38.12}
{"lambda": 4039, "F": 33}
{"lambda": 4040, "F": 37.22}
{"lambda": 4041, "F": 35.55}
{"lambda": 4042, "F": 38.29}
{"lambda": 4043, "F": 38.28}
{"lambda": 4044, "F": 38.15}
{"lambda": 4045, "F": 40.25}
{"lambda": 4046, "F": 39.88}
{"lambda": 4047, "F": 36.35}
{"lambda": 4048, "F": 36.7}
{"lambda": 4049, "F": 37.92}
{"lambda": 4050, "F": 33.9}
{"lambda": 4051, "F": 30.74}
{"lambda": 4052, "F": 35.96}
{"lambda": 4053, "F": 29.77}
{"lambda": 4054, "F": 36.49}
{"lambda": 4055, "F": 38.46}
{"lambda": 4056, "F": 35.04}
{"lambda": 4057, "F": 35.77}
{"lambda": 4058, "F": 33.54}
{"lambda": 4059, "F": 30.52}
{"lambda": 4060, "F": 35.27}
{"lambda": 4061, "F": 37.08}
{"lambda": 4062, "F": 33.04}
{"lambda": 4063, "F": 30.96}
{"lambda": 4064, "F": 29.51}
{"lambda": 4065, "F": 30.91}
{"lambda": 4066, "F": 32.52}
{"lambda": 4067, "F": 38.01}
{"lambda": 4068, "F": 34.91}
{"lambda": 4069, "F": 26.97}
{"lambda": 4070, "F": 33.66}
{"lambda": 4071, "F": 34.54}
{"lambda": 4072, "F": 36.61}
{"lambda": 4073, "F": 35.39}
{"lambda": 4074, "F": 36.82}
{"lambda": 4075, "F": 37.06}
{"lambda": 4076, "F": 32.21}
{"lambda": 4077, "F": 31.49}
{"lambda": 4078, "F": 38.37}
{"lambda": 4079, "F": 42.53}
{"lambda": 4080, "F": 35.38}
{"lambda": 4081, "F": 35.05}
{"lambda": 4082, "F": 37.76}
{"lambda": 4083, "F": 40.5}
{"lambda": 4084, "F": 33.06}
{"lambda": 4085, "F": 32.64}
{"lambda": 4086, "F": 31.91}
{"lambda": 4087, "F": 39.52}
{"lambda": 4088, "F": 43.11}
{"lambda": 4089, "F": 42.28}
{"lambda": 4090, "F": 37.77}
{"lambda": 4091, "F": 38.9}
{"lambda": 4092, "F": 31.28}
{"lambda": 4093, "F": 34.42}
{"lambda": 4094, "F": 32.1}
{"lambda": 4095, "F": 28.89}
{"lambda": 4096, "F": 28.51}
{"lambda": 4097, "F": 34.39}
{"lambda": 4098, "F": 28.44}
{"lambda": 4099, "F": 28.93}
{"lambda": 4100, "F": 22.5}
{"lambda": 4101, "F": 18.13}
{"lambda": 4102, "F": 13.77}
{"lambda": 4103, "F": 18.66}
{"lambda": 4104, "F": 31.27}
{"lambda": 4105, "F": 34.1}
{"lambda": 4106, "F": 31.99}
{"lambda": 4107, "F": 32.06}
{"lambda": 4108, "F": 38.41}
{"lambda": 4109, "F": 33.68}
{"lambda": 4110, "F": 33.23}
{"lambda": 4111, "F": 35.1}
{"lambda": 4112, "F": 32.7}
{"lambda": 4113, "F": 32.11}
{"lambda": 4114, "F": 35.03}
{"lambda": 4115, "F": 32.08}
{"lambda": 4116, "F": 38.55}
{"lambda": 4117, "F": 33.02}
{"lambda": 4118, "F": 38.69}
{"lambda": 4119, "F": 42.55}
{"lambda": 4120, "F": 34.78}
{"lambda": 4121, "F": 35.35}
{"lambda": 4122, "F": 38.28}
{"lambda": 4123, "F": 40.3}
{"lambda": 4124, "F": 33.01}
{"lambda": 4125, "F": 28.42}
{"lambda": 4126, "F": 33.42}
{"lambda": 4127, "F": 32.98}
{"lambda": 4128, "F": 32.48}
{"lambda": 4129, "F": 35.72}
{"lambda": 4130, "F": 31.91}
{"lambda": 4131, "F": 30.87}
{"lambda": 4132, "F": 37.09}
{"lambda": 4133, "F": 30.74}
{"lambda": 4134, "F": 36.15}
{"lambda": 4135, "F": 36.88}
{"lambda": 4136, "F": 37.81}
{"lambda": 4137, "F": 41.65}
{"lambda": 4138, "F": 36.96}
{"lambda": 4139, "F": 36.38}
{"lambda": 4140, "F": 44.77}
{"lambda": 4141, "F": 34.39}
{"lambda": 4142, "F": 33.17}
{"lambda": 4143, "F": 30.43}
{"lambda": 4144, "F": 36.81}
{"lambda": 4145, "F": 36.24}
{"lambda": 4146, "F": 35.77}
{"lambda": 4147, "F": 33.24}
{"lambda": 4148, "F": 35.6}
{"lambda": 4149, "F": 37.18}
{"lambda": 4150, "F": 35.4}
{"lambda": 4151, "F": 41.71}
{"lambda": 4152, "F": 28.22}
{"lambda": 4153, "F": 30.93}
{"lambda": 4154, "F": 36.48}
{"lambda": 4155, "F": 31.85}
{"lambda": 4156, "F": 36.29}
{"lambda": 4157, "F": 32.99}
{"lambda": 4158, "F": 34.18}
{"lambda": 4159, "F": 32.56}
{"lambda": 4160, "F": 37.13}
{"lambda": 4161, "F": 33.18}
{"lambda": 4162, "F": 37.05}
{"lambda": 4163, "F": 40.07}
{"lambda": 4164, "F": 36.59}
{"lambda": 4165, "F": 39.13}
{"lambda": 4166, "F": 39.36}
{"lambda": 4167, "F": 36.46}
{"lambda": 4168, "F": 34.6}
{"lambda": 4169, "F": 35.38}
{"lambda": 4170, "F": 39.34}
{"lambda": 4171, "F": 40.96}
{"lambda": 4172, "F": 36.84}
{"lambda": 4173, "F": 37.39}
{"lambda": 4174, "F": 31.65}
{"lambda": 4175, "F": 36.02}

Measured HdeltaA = 2.5 A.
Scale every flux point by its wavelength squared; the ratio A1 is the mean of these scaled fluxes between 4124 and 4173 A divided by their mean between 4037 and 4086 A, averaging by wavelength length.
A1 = 1.05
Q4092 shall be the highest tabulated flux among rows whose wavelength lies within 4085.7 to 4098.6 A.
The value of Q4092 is 43.11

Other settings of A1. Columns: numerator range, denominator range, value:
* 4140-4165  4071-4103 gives 1.09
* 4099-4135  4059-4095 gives 0.95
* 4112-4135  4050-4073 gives 1.06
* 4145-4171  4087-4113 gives 1.17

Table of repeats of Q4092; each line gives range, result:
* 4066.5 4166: 44.77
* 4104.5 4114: 38.41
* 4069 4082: 42.53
